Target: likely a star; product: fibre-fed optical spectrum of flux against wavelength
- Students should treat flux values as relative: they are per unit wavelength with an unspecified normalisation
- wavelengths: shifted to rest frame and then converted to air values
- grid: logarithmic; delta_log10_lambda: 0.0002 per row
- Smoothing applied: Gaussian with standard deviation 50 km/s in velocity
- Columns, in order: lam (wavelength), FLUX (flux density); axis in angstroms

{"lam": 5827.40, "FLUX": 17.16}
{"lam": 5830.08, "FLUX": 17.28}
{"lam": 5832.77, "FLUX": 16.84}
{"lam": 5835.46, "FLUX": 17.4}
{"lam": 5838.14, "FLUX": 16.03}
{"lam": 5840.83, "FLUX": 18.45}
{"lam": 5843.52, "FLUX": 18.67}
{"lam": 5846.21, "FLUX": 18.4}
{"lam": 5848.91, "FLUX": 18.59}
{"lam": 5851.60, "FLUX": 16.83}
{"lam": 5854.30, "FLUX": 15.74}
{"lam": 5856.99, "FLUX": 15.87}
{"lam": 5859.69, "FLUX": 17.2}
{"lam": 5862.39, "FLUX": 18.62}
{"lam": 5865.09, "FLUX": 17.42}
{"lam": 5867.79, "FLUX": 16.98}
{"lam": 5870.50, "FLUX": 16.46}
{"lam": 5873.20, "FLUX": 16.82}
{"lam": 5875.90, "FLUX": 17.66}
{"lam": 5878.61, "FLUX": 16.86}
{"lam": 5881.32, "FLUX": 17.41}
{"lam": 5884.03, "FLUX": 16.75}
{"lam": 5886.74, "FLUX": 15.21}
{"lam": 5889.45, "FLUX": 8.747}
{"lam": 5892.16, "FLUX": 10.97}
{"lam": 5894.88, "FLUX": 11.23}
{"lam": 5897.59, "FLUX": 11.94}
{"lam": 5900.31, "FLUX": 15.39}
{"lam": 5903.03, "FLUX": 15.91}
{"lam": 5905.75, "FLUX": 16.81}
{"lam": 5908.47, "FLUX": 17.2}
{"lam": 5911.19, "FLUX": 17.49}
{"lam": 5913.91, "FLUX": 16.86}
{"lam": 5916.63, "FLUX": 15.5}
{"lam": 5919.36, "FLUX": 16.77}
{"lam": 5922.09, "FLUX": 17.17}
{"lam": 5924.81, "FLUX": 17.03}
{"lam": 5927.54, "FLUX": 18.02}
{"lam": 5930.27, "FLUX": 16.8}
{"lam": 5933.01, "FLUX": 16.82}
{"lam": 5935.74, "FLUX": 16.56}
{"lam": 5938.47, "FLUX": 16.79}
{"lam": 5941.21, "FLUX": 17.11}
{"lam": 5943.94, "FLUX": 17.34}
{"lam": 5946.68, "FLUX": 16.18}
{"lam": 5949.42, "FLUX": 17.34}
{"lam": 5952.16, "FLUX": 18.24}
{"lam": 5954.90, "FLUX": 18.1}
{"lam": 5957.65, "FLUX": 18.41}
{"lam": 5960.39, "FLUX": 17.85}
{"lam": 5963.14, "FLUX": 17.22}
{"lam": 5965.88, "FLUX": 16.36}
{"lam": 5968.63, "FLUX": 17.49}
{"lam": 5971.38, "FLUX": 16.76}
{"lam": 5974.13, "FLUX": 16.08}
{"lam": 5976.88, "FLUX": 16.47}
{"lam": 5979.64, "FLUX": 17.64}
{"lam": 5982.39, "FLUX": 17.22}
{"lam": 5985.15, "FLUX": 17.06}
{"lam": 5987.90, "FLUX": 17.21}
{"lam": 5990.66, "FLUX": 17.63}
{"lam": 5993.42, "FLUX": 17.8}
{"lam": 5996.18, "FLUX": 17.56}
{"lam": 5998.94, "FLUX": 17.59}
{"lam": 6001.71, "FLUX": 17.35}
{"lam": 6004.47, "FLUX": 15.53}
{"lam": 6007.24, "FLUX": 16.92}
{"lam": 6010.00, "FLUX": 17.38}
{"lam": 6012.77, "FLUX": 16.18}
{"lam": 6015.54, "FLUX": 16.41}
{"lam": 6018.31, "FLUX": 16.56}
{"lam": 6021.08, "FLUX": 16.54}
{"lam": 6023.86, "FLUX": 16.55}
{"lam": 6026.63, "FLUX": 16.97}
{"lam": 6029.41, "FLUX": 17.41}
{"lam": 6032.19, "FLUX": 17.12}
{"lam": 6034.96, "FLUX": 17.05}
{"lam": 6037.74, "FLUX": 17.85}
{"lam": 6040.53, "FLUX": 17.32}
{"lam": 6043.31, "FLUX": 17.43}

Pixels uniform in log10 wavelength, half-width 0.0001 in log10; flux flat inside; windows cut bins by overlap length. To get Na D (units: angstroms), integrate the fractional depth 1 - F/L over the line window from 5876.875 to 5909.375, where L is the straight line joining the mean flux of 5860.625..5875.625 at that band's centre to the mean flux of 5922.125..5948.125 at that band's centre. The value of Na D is 5.0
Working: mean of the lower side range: 17.3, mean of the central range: 14.5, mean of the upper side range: 17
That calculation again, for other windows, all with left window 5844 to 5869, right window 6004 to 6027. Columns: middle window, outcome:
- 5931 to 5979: -0.7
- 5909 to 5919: 0.2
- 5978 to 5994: -0.6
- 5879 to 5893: 2.5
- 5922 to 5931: -0.2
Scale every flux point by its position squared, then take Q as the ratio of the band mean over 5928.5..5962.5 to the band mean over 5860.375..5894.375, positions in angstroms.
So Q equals 1.1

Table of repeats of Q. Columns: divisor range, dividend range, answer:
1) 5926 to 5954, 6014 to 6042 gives 1.02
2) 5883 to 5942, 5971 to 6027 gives 1.12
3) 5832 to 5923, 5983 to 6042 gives 1.10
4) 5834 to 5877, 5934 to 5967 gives 1.03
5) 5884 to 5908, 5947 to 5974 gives 1.31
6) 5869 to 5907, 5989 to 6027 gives 1.19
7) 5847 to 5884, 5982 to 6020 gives 1.04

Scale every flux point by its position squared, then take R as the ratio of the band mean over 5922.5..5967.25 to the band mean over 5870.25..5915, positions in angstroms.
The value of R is 1.15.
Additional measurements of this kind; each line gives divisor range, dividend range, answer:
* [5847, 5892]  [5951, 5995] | 1.10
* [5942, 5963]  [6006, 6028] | 0.97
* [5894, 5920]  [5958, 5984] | 1.12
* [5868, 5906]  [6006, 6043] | 1.19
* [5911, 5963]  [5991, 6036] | 1.01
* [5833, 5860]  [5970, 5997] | 1.04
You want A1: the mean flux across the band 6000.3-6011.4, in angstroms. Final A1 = 16.8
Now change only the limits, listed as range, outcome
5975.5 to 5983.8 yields 17.1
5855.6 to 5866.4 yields 17.3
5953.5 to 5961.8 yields 18.1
